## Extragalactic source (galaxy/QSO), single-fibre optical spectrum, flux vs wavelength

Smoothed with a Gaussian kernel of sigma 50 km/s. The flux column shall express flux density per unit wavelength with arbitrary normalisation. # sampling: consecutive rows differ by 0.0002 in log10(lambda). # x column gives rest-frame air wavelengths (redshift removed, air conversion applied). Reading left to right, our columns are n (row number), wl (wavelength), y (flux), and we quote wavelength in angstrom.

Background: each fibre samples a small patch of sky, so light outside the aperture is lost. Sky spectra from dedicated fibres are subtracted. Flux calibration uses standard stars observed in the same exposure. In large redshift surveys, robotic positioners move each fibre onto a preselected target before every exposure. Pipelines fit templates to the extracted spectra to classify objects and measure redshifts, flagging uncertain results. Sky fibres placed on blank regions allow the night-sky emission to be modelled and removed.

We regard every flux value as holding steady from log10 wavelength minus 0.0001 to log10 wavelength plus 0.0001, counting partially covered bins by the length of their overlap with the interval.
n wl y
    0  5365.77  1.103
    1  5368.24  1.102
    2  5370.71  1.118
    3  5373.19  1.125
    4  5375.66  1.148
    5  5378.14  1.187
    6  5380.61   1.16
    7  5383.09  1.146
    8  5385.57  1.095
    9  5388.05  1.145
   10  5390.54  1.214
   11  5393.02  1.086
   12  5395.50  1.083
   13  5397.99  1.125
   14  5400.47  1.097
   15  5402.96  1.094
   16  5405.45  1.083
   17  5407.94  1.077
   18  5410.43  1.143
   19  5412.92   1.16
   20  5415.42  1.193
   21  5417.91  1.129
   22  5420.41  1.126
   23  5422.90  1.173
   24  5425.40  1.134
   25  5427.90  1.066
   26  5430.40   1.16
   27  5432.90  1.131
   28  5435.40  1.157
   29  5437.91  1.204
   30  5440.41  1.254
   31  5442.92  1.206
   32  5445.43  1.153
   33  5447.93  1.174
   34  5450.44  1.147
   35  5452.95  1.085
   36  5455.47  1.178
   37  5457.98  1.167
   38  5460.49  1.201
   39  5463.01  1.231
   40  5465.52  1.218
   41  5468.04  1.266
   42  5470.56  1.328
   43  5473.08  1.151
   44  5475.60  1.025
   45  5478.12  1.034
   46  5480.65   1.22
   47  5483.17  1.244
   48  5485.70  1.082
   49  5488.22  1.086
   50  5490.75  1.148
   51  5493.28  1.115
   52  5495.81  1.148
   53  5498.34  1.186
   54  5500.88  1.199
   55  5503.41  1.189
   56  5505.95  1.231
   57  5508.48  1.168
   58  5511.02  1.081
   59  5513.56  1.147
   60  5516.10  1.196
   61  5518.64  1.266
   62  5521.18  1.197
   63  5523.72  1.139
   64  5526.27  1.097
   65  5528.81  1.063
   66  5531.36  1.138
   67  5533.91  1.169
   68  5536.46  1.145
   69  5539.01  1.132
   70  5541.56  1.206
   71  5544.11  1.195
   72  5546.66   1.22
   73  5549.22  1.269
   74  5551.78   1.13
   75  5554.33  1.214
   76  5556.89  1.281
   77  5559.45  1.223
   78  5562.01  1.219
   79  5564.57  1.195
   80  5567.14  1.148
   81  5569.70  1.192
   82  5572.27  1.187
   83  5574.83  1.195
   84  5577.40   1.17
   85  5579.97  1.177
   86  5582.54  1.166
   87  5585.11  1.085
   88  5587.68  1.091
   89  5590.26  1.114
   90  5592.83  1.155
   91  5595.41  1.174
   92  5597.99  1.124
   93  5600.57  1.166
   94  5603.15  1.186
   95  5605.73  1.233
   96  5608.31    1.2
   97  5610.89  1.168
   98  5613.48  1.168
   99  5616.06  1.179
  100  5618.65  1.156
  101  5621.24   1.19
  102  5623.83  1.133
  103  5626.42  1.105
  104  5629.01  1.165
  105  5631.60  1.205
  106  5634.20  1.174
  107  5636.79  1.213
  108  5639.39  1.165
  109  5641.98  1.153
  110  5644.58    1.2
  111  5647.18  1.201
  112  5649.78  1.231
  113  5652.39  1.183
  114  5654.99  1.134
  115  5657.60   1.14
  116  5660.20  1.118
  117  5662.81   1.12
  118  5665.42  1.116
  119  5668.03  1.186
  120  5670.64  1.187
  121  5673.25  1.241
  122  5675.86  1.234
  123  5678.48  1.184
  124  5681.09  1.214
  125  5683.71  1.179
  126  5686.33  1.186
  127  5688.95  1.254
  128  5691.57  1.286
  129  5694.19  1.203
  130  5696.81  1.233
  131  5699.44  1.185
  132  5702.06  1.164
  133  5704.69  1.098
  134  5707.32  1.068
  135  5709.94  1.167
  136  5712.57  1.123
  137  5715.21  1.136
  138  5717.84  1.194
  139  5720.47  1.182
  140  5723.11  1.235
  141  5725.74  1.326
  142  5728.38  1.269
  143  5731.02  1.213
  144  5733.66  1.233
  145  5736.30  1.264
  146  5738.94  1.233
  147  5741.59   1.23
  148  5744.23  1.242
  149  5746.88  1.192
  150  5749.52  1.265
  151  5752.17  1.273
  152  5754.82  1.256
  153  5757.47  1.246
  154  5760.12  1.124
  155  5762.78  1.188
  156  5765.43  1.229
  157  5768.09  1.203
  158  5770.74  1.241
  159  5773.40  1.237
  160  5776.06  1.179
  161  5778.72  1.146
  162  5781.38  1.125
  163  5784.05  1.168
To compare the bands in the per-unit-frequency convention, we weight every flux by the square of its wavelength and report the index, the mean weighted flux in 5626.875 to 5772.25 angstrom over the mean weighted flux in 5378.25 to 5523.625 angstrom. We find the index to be 1.1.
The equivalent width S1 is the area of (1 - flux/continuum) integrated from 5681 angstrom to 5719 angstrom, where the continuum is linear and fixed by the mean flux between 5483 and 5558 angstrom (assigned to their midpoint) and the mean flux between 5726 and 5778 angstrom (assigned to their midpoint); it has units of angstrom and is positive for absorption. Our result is 1.1 angstrom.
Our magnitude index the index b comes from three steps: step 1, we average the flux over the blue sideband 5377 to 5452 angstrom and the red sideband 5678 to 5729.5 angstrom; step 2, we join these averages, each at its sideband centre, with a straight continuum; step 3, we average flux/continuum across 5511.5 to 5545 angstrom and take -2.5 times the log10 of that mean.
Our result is 0.004 mag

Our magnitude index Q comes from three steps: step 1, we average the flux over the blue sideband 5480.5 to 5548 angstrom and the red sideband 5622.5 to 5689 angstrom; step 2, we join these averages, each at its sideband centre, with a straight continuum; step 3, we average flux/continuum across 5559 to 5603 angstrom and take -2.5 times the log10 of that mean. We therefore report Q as 0.01 mag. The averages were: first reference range 1.16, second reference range 1.18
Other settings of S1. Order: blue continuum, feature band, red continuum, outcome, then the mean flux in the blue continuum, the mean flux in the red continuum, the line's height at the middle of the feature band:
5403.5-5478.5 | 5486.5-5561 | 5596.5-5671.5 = -0.5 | 1.16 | 1.17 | 1.16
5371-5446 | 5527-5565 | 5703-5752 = -0.5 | 1.14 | 1.21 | 1.17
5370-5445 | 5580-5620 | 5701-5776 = 0.7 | 1.14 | 1.21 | 1.18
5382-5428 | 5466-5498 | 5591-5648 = -0.4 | 1.13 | 1.17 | 1.14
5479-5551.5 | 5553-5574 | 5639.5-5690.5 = -0.6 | 1.17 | 1.18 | 1.17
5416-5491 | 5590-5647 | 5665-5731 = 0.7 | 1.16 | 1.2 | 1.18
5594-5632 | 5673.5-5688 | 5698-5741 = -0.2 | 1.17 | 1.19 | 1.18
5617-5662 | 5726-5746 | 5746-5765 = -0.5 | 1.17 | 1.22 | 1.21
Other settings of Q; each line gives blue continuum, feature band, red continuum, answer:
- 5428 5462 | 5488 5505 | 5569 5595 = 0.00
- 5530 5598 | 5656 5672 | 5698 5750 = 0.04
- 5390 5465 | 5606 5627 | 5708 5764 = 0.02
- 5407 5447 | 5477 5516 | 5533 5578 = 0.02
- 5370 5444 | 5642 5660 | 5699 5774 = 0.01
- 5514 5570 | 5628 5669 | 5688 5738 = 0.02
